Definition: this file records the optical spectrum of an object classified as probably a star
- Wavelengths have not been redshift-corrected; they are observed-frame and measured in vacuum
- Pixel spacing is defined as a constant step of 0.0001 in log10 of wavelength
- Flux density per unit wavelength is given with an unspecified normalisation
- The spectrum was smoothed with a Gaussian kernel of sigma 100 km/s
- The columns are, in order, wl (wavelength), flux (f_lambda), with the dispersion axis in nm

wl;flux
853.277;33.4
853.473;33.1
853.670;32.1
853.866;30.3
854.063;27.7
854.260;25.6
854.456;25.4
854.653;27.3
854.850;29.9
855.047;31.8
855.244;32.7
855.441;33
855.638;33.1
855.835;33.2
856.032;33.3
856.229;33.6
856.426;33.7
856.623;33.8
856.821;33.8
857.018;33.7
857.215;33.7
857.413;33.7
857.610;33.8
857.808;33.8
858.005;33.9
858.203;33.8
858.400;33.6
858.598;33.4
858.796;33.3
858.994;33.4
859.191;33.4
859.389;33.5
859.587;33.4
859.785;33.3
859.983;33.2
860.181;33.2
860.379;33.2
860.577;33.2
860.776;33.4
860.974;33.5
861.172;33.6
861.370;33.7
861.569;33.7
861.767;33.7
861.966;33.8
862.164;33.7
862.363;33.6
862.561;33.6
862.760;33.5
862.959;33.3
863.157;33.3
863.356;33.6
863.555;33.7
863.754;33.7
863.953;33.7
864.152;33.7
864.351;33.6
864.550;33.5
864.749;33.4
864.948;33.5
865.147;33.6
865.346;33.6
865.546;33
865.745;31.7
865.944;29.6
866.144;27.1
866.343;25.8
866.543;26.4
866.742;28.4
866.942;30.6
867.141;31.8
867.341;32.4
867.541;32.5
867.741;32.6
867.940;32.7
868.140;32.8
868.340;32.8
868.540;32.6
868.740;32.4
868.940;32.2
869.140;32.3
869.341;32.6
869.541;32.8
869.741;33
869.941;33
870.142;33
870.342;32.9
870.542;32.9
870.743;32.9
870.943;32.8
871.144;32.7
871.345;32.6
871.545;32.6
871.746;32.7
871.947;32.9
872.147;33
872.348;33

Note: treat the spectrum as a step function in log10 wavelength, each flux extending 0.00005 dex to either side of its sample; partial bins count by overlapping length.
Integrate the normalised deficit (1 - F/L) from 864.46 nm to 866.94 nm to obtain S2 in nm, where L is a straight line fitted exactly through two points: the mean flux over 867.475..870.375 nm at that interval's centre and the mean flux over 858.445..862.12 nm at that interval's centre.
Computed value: 0.16 nm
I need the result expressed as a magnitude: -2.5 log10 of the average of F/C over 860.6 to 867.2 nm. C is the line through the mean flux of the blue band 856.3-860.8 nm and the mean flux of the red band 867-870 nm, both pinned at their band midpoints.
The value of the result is 0.02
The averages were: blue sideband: 33.5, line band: 32.4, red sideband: 32.5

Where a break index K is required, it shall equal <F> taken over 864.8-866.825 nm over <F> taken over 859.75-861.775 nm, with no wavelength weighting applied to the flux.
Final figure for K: 0.9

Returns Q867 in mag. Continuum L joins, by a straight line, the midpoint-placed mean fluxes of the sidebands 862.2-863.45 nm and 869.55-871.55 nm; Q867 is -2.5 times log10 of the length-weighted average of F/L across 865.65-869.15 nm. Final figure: 0.08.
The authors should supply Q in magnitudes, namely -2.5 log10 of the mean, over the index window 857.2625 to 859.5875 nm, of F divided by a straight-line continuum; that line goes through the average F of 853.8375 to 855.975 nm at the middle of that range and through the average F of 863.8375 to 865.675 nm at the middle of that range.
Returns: -0.08 mag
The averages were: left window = 30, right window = 33.5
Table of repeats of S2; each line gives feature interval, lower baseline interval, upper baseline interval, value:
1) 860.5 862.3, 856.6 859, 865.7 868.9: -0.06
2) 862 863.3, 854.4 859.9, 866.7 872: -0.03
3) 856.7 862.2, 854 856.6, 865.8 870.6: -0.43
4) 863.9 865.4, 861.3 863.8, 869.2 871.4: -0.01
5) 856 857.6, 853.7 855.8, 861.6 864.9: -0.15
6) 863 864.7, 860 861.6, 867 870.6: -0.02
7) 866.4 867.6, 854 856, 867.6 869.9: 0.08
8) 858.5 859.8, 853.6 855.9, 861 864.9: -0.06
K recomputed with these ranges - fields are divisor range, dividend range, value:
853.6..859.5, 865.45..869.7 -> 0.97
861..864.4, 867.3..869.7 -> 0.97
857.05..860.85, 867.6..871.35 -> 0.98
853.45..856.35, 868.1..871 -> 1.06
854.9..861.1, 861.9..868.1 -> 0.97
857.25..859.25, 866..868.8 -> 0.91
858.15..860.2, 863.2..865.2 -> 1.01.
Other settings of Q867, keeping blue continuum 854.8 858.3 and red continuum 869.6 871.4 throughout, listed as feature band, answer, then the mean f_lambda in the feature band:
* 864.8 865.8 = -0.005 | 33.2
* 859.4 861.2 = -0.005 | 33.3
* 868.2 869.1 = 0.014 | 32.5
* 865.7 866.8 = 0.179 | 28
